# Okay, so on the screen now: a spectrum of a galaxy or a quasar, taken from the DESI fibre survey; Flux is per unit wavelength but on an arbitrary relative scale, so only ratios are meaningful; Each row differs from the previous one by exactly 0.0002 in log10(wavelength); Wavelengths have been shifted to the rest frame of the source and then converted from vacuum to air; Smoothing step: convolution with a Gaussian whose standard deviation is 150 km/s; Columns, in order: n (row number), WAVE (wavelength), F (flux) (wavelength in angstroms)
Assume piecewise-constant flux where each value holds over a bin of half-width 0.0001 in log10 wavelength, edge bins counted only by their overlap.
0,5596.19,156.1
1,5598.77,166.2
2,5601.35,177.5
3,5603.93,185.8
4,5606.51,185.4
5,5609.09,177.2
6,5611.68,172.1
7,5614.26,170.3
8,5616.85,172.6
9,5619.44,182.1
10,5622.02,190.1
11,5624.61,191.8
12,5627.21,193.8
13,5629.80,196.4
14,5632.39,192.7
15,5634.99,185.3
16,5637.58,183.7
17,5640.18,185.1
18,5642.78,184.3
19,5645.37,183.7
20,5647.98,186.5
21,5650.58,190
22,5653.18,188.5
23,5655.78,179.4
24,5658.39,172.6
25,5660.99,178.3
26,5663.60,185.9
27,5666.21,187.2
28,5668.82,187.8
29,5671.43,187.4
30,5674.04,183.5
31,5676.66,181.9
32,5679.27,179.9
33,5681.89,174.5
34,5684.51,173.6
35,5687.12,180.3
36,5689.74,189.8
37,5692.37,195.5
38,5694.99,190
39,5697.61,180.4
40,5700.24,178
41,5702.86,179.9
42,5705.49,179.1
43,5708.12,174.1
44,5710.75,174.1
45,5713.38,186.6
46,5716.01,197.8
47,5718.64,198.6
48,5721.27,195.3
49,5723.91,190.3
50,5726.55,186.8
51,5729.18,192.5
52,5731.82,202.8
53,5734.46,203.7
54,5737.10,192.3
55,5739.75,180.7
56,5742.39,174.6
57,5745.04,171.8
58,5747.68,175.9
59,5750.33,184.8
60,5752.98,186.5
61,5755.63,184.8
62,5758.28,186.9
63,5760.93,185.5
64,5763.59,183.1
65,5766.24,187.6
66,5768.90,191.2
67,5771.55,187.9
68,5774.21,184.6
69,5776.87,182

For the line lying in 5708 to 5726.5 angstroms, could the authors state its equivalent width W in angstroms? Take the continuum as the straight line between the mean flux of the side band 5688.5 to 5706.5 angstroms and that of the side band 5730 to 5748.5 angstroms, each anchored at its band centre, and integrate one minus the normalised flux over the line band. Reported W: -0.3 angstroms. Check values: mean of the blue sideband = 185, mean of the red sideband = 186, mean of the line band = 189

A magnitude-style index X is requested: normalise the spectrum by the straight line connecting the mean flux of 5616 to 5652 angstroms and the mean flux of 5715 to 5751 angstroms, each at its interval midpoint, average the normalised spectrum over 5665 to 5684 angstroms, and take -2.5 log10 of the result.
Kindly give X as 0.03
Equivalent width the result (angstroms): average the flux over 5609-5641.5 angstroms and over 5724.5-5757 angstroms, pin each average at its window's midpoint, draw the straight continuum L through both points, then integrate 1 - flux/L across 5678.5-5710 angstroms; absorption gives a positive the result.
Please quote 0.8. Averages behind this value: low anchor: 184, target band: 181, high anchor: 187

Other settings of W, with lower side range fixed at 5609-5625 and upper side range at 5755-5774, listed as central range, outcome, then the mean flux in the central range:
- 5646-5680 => -0.46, 184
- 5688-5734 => -1.02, 188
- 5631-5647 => -0.51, 186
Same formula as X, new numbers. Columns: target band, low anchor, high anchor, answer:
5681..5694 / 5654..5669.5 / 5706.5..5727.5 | 0.01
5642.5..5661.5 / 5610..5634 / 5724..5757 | 0.01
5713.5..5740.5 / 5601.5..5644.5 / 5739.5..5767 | -0.07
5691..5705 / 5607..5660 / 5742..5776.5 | 0.00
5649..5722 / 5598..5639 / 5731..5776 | 0.00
